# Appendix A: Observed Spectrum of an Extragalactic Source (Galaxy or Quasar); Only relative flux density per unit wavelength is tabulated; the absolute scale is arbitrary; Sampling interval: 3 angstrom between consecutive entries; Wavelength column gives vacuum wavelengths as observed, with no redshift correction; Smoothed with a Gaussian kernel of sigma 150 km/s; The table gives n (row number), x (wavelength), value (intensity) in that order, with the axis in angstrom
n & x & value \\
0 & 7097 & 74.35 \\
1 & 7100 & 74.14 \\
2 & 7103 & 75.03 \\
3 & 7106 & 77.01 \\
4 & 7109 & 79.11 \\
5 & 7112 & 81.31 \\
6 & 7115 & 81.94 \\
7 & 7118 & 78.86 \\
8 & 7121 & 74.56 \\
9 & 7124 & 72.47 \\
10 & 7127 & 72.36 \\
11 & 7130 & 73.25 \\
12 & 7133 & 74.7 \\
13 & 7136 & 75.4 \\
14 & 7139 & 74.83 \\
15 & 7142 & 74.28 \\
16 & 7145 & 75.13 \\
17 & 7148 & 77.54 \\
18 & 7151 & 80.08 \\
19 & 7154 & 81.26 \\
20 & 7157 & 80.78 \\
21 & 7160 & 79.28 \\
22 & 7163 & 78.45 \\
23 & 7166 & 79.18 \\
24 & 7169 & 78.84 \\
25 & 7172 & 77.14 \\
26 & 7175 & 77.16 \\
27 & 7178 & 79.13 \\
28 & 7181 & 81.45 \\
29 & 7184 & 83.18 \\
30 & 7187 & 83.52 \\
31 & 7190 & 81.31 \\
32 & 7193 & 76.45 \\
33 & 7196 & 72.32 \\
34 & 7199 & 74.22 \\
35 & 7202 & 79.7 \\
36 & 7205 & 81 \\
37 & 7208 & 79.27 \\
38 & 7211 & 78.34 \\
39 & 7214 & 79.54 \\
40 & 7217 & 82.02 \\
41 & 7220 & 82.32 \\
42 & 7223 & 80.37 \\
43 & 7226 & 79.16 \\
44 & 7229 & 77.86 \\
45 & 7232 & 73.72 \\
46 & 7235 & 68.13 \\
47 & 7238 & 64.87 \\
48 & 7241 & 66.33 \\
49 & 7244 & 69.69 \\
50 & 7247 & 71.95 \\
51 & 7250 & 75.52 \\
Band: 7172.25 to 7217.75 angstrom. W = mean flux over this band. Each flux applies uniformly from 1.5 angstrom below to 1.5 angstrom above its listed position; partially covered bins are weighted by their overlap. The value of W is 79.1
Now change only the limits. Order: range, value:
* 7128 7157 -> 76.4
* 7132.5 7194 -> 78.6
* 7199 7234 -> 79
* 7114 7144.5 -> 75.2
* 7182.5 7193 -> 81.8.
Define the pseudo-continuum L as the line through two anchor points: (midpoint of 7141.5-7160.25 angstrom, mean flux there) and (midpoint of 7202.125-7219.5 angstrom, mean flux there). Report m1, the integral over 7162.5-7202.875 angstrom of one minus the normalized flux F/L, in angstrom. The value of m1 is 0.33 angstrom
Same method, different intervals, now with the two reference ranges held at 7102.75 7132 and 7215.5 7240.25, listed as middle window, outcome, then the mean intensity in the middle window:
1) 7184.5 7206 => -0.71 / 78.5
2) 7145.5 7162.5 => -0.69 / 79.4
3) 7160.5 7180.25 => -0.59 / 78.5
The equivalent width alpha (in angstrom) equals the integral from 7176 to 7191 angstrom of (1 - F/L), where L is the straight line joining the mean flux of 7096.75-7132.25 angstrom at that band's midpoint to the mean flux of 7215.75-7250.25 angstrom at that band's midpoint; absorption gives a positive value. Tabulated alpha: -1.30 angstrom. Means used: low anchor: 76.2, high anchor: 74.2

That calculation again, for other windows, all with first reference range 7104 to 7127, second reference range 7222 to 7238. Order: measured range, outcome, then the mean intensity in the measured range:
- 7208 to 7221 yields -0.9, 80.3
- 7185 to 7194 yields -0.6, 80.8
